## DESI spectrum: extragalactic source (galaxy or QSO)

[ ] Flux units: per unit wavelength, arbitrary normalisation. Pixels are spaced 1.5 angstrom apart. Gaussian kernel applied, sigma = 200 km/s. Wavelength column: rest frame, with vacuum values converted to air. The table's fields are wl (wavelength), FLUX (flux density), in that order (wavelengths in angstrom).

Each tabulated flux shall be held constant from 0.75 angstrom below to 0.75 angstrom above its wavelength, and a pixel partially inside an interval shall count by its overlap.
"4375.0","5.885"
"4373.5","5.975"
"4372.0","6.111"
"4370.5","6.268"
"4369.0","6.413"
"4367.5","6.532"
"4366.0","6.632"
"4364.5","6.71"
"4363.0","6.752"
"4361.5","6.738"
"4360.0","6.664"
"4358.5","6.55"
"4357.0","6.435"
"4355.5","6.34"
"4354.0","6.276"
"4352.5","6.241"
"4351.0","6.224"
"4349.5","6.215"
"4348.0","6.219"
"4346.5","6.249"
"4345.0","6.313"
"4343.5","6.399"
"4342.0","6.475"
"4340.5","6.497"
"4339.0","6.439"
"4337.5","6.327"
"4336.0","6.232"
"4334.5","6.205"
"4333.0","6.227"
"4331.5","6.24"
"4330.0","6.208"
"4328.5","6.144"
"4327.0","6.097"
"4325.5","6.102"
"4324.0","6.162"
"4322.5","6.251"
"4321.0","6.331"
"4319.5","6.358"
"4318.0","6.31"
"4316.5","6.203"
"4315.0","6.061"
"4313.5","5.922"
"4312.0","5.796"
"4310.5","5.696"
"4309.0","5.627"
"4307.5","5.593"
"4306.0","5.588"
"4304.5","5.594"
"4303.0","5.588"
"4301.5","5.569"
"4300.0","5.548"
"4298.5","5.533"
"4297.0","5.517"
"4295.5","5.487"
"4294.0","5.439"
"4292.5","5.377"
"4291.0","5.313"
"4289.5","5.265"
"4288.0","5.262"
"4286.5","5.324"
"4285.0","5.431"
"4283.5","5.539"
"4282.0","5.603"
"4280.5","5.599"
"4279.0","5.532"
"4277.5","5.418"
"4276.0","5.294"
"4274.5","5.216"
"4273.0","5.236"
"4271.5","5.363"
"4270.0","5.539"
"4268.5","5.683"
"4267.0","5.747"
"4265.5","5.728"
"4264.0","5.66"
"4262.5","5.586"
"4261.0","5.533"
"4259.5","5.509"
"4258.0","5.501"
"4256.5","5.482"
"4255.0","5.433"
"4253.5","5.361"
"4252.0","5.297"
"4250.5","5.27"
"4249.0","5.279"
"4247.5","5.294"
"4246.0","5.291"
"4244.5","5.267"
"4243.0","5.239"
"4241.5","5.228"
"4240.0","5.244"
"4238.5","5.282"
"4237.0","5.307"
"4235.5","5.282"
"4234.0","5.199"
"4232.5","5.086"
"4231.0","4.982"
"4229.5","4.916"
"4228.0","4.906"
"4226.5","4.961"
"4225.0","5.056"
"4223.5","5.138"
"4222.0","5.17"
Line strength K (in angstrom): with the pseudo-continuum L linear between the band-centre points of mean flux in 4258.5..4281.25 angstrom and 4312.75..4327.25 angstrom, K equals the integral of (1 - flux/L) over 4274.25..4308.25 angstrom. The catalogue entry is 1.9 angstrom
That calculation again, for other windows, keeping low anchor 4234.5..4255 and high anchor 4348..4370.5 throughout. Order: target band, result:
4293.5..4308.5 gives 0.81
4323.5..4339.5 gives -0.09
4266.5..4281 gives 0.33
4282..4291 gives 0.53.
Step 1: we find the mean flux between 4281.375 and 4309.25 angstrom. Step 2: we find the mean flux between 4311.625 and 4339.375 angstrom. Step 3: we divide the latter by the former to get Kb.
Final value 1.13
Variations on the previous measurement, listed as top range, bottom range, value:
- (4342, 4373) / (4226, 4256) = 1.23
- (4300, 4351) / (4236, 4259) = 1.15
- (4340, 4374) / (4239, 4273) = 1.18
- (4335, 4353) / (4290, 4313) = 1.14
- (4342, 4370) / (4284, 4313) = 1.17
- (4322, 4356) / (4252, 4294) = 1.15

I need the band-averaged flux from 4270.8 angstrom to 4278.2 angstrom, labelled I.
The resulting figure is 5.3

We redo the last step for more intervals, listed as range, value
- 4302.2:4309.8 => 5.6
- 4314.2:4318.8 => 6.19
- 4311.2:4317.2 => 5.99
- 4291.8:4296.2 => 5.43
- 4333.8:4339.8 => 6.3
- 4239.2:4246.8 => 5.25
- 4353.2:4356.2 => 6.31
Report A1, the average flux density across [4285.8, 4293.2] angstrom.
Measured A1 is 5.31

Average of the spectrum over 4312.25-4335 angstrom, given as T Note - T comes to 6.18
